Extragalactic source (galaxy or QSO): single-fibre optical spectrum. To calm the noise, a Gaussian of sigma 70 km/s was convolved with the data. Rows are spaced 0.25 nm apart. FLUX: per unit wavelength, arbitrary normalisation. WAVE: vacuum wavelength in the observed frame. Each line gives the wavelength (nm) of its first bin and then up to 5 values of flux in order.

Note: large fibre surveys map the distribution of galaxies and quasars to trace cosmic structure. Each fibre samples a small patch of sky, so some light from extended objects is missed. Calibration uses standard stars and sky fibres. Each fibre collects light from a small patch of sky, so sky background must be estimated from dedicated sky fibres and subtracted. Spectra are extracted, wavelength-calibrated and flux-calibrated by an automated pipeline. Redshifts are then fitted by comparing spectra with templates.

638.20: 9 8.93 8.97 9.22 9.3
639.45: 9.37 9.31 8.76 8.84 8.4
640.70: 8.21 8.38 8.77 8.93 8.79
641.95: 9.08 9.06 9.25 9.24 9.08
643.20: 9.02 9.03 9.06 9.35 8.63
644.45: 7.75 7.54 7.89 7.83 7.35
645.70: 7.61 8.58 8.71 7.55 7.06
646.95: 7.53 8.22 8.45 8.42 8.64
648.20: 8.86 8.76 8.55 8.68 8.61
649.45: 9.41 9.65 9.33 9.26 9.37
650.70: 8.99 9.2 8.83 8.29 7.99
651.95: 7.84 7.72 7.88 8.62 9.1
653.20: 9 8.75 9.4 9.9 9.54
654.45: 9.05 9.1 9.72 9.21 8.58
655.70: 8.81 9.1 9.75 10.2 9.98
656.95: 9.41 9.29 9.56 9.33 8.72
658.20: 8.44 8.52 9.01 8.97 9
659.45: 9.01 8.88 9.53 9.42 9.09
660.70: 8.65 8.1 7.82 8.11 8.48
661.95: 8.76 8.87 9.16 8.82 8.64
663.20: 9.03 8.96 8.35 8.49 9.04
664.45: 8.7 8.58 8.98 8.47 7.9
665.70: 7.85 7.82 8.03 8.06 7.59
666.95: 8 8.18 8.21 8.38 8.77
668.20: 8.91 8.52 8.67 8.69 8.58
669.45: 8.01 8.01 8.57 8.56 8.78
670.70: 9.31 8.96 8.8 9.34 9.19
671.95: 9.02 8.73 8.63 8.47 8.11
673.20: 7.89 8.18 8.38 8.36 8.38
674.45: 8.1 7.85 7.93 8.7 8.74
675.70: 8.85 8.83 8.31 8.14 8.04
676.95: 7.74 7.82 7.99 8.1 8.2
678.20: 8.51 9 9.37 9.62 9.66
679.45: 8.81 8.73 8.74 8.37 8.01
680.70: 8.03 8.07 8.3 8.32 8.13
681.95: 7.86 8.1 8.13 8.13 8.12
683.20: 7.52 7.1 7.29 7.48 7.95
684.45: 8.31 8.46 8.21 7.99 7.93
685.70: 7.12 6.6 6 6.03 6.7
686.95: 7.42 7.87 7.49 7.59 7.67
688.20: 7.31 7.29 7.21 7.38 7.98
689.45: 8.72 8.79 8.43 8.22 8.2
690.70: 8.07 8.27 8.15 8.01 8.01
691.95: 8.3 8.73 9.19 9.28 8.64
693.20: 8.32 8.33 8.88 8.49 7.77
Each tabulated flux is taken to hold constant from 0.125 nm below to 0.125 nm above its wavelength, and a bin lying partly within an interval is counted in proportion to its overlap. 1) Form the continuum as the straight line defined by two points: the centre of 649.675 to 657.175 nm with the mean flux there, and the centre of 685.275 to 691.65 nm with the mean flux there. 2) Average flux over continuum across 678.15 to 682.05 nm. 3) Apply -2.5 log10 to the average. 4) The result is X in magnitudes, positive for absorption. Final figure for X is -0.08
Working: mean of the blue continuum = 9.05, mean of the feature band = 8.6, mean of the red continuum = 7.63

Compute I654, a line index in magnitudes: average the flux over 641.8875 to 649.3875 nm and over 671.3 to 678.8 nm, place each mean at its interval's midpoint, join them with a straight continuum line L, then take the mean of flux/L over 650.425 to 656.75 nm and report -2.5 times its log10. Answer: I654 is -0.067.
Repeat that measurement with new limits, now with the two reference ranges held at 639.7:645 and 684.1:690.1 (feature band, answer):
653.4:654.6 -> -0.11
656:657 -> -0.17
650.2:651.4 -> -0.07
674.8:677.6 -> -0.05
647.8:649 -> -0.01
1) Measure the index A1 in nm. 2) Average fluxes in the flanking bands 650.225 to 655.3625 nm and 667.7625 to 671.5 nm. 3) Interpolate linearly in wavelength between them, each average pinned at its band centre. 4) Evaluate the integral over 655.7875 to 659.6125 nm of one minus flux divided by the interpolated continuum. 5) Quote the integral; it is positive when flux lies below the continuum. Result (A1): -0.17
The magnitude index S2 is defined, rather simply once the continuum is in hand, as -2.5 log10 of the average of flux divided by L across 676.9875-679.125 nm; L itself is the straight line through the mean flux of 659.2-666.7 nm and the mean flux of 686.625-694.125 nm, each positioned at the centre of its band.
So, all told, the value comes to -0.03 mag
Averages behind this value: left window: 8.6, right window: 8.11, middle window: 8.57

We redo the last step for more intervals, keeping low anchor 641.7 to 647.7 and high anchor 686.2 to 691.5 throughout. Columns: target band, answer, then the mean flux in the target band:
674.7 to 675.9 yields -0.077 mag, 8.5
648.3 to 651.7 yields -0.081 mag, 8.96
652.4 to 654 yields -0.088 mag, 8.96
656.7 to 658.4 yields -0.121 mag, 9.16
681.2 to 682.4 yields -0.042 mag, 8.12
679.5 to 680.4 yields -0.097 mag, 8.58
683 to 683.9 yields 0.058 mag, 7.39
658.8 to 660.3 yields -0.121 mag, 9.13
